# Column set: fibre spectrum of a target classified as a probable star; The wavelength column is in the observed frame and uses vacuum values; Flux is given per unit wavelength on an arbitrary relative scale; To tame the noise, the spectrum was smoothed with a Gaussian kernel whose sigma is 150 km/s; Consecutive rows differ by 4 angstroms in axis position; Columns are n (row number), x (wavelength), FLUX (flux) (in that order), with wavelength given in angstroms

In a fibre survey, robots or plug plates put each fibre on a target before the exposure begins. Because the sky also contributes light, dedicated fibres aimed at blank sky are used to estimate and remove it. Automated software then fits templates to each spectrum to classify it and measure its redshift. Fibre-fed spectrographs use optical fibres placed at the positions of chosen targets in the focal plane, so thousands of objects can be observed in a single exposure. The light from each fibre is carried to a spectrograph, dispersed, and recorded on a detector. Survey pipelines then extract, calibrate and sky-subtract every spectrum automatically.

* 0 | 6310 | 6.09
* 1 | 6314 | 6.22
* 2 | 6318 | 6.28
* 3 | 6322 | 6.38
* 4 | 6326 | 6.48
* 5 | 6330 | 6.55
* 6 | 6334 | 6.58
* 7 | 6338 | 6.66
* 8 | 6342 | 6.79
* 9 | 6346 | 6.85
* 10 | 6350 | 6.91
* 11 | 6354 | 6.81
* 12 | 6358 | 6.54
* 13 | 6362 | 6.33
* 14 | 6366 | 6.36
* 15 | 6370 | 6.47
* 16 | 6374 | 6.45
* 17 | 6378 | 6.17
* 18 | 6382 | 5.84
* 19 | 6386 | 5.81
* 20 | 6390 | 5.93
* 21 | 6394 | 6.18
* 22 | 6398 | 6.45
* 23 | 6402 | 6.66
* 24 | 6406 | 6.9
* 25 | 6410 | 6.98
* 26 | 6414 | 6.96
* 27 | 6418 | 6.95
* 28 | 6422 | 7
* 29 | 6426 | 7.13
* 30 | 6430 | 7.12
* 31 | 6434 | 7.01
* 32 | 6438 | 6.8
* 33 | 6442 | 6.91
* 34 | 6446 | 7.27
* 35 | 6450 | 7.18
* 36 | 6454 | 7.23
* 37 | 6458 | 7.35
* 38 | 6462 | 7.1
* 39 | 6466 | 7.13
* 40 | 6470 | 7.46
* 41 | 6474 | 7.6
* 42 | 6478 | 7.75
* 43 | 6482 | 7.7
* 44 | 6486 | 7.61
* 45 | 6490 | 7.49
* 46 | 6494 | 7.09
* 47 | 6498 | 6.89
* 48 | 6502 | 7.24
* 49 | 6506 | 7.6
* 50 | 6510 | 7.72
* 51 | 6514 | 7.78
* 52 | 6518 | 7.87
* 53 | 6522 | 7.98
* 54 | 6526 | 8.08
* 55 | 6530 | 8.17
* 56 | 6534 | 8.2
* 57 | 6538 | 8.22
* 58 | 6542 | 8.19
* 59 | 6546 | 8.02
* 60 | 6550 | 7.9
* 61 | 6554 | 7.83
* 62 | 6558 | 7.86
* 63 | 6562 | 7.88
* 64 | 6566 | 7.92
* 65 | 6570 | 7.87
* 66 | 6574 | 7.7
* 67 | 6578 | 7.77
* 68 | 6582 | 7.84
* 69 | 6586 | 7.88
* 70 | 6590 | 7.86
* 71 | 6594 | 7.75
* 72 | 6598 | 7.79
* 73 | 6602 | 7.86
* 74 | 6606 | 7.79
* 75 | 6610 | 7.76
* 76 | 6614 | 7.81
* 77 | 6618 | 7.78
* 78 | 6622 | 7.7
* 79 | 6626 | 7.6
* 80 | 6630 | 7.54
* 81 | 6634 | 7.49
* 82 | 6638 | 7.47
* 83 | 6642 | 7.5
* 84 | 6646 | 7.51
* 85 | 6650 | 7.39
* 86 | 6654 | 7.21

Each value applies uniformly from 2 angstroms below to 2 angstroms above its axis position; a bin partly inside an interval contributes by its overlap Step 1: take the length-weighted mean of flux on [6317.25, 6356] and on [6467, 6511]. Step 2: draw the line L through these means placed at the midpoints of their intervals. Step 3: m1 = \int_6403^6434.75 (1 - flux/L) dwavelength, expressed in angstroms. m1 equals 0.4 angstroms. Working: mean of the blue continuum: 6.64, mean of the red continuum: 7.45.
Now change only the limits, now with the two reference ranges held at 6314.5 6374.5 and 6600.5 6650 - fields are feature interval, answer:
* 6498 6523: -1.48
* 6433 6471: -0.91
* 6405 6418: -0.26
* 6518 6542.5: -2.84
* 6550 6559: -0.60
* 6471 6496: -1.57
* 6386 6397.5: 1.15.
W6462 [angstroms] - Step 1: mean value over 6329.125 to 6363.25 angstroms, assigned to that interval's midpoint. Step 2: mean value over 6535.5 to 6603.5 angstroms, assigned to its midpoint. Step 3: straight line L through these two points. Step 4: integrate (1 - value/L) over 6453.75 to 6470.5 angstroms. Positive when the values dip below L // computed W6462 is 0.2 angstroms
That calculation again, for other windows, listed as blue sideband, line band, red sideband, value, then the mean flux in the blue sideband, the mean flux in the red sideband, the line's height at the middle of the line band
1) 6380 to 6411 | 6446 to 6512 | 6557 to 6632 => -4.2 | 6.32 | 7.79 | 6.94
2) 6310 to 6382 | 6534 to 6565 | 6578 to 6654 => -2.6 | 6.49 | 7.67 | 7.38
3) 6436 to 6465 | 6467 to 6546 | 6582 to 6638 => -4.1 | 7.12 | 7.73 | 7.34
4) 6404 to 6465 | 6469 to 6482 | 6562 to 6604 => -0.6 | 7.06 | 7.83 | 7.27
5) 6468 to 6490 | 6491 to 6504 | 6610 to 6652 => 0.9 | 7.61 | 7.59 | 7.61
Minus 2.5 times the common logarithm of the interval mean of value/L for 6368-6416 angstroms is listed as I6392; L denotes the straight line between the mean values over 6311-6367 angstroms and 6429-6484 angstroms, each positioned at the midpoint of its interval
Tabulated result 0.077 mag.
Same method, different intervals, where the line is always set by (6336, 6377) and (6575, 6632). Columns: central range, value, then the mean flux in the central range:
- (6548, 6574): -0.04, 7.86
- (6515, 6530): -0.09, 7.99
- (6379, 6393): 0.14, 5.9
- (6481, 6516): -0.03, 7.45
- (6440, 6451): -0.01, 7.11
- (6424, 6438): -0.01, 7.05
